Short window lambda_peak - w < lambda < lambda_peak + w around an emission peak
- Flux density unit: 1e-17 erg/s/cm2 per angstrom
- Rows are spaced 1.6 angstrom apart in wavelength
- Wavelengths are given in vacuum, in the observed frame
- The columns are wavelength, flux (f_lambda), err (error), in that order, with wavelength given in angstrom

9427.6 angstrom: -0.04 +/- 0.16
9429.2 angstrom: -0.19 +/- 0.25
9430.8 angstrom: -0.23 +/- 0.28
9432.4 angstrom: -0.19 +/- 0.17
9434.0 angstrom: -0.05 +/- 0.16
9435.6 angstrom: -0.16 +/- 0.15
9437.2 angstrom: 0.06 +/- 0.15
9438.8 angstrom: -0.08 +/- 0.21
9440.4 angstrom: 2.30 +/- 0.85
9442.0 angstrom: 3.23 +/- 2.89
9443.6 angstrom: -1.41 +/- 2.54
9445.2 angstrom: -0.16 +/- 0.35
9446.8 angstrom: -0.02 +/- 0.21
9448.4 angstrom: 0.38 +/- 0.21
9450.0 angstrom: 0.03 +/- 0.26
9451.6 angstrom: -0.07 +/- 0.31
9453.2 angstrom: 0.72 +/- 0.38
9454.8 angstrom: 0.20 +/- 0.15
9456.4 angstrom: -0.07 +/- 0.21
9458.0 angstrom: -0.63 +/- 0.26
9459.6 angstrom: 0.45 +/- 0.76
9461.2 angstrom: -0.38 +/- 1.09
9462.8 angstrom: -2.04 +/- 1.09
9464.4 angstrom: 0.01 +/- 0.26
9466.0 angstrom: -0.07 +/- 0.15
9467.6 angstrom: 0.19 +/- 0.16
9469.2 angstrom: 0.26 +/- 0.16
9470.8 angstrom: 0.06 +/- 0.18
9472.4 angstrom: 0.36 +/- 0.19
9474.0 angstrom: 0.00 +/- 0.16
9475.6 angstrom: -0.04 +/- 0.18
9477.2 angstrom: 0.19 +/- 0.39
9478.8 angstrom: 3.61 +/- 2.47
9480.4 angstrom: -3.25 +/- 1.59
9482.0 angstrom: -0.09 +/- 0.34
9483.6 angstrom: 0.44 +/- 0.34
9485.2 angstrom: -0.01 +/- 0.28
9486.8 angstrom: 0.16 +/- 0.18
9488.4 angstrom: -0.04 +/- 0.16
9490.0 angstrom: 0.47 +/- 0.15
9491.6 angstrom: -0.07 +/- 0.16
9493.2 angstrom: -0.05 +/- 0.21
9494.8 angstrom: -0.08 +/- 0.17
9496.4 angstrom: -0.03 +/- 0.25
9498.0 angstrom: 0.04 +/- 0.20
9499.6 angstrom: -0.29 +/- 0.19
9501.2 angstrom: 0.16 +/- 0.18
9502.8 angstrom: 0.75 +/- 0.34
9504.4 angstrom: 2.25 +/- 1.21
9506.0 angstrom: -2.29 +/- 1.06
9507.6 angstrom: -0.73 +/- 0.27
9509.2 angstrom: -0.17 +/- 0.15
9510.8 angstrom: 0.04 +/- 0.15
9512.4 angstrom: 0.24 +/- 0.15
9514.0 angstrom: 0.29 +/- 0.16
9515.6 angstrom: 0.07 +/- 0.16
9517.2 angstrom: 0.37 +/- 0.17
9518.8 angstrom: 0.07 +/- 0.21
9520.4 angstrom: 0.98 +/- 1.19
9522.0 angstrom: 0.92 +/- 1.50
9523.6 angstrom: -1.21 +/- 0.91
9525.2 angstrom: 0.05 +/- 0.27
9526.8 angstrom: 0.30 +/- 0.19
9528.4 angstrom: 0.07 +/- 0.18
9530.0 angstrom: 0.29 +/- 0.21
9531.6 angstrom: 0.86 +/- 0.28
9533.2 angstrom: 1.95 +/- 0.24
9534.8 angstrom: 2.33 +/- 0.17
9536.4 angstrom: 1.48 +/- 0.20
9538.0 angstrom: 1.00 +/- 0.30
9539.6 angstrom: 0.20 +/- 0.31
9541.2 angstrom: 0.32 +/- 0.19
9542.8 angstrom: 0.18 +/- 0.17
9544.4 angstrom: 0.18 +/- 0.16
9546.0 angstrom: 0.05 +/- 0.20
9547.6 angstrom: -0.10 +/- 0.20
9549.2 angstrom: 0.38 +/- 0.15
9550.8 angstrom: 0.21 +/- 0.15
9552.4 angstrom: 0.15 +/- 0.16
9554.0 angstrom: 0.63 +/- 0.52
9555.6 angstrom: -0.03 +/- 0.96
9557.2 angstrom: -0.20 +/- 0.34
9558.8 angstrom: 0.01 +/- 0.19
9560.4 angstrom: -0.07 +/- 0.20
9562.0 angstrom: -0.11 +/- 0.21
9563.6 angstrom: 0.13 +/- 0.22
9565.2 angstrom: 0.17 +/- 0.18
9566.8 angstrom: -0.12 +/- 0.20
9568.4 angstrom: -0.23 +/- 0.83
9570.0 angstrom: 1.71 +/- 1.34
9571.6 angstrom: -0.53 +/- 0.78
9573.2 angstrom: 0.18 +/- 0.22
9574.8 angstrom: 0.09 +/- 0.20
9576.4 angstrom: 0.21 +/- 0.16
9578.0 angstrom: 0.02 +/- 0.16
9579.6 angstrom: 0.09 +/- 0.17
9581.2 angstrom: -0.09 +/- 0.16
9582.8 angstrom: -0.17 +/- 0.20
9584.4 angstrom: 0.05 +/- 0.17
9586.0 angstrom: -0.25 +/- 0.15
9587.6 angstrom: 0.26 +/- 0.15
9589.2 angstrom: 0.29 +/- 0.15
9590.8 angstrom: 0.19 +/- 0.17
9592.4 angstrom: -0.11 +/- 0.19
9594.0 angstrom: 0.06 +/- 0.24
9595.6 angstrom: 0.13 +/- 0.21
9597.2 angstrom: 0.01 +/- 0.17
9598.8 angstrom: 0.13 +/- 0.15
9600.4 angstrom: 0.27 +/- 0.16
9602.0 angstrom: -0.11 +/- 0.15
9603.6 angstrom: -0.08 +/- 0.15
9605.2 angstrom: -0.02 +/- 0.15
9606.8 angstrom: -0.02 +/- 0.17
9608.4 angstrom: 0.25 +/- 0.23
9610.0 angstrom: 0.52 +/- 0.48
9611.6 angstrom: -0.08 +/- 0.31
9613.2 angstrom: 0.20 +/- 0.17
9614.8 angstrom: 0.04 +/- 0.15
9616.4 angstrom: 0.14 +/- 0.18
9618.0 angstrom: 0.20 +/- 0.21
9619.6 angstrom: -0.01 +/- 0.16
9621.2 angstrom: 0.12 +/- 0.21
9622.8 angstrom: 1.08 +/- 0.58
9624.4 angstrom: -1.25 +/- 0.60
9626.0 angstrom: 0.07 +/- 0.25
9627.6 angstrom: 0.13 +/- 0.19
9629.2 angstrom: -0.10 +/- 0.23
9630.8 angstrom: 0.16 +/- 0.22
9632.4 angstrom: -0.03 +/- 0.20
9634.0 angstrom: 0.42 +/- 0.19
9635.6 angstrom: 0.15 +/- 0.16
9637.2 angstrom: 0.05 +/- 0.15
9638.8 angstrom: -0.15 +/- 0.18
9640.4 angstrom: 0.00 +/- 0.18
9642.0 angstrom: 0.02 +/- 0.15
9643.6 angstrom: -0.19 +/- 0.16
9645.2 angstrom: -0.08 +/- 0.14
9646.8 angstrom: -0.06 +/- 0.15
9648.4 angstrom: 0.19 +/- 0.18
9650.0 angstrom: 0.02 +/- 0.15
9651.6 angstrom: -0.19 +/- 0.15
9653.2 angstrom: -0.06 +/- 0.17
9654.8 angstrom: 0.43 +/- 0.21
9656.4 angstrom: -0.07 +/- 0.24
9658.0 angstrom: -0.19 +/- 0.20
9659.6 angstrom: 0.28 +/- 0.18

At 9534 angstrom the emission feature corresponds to H-alpha 6563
